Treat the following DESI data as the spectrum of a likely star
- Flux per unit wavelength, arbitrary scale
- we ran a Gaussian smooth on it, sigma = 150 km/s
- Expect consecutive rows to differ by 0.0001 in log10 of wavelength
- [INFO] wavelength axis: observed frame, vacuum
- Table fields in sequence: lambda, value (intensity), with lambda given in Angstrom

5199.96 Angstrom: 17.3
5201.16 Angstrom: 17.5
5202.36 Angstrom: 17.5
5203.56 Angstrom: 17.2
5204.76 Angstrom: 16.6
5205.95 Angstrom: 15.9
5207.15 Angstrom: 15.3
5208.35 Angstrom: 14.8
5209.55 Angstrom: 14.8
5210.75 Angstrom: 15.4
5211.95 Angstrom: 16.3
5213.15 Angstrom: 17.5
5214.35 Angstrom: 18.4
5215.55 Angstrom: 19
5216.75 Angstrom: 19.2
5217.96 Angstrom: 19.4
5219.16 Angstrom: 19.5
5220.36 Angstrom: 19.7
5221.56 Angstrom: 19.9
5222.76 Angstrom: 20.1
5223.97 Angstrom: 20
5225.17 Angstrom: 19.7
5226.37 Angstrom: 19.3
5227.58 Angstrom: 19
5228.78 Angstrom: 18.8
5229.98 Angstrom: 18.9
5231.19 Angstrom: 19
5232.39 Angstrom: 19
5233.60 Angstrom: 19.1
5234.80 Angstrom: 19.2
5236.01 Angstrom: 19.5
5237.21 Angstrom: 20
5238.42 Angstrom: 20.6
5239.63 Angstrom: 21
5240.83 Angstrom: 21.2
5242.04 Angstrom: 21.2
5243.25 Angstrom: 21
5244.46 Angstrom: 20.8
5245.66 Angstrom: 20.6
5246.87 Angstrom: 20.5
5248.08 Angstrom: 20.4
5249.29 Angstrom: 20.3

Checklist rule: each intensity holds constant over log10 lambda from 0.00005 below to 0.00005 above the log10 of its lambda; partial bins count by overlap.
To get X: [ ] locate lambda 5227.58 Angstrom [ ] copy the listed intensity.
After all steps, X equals 19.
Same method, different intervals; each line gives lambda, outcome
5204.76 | 16.6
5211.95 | 16.3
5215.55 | 19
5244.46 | 20.8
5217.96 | 19.4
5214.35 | 18.4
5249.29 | 20.3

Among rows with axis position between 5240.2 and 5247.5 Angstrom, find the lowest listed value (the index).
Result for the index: 20.5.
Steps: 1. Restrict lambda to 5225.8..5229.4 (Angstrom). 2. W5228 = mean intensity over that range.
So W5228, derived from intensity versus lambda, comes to 19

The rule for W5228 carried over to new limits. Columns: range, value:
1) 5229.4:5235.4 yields 19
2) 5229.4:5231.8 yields 18.9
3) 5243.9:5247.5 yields 20.7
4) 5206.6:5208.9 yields 15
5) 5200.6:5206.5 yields 17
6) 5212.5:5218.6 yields 18.7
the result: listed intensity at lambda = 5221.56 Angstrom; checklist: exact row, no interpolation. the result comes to 19.9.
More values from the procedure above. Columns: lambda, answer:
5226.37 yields 19.3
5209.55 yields 14.8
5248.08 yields 20.4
